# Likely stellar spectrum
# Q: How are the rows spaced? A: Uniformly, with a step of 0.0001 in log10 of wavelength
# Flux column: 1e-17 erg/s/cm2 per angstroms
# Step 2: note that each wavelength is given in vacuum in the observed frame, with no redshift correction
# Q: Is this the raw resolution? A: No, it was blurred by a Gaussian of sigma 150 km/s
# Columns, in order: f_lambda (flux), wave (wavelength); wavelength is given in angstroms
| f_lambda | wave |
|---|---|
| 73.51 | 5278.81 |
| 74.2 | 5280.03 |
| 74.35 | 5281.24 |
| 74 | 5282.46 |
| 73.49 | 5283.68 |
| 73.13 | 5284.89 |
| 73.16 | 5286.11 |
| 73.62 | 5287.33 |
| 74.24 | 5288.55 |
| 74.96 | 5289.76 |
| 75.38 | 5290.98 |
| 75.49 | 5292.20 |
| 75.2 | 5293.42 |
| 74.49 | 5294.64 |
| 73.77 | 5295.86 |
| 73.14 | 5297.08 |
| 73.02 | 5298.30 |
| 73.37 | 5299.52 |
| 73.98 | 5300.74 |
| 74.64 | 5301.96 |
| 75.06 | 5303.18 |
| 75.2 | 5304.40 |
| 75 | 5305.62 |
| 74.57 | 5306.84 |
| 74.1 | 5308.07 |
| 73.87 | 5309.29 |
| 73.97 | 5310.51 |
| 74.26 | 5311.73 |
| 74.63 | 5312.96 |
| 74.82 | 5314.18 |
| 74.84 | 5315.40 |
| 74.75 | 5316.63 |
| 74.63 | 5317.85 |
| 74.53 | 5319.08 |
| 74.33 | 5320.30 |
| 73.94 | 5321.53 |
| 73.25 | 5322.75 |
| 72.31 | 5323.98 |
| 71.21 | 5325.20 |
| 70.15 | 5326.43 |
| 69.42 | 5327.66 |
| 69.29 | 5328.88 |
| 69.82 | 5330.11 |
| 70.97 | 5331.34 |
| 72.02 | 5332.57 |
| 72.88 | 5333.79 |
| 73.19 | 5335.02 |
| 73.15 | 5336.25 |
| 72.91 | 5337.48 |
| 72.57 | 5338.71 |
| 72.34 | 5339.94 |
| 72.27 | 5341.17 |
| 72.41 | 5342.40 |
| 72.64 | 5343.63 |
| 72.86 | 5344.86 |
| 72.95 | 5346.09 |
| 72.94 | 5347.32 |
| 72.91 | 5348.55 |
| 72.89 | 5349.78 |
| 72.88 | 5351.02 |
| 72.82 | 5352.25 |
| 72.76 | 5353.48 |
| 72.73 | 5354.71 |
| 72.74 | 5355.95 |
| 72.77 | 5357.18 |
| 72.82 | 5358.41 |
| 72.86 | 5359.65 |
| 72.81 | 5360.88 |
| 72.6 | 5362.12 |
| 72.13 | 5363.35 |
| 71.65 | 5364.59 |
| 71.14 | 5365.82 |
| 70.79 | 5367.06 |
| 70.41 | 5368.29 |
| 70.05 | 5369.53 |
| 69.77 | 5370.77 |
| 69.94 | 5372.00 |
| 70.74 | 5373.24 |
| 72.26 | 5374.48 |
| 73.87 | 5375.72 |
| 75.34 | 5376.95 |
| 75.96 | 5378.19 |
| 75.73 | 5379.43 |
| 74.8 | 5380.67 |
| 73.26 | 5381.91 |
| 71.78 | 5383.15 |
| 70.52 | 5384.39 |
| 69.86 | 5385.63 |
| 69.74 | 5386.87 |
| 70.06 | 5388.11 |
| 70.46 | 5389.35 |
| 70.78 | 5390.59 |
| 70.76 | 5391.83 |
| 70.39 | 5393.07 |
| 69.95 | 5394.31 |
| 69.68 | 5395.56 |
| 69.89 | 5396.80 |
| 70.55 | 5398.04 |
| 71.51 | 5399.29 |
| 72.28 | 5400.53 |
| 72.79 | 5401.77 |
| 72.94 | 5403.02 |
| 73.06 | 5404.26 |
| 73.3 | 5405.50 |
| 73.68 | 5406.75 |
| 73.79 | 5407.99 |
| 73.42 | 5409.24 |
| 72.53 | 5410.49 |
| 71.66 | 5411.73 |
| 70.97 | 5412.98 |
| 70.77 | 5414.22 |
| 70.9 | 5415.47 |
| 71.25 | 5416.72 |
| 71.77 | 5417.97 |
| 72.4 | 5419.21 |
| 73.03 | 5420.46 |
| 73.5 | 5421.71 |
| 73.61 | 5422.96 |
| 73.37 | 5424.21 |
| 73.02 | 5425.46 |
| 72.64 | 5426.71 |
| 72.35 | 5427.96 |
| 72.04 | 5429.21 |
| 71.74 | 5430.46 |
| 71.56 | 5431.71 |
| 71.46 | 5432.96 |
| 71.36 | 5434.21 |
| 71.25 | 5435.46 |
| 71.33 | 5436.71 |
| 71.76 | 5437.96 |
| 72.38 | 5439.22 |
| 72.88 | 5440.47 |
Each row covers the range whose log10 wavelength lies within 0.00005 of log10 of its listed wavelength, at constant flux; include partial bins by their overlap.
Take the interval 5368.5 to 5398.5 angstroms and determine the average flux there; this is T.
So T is 71.5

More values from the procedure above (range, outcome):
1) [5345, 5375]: 72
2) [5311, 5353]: 72.8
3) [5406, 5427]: 72.5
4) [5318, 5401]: 72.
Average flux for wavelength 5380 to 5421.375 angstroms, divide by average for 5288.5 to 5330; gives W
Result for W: 0.97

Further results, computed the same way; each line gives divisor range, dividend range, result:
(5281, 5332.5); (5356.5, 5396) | 0.97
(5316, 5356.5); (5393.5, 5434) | 0.99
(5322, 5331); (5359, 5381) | 1.02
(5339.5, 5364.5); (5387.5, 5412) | 0.99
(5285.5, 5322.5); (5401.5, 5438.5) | 0.97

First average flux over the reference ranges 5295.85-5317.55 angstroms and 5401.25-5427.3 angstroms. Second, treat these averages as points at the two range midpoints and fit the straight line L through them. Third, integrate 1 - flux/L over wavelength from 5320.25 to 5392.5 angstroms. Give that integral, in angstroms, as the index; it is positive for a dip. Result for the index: 1.4 angstroms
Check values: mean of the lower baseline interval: 74.3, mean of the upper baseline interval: 72.6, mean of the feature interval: 72.1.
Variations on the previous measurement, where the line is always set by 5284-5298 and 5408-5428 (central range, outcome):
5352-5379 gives 0.3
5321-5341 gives 0.5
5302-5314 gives -0.1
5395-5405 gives 0.1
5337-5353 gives 0.1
